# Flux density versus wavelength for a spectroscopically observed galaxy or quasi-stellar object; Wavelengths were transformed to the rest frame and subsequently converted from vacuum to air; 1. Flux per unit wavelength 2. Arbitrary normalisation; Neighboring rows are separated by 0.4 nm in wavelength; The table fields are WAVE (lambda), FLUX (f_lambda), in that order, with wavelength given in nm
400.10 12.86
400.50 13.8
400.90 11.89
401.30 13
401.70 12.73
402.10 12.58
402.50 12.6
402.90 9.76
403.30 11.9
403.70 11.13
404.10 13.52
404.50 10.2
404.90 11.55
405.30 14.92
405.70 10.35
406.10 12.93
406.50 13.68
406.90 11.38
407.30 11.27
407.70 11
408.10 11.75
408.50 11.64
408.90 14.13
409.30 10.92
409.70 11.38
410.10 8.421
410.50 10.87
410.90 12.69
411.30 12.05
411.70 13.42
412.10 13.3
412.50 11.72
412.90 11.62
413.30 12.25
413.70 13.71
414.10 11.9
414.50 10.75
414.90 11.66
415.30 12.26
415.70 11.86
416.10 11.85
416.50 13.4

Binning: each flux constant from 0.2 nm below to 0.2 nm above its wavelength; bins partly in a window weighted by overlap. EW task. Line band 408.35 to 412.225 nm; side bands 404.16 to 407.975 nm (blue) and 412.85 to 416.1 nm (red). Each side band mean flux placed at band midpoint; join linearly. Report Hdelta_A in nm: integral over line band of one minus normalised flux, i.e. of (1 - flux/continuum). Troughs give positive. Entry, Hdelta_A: 0.04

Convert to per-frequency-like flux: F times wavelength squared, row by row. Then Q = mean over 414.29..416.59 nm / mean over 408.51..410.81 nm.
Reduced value 1.09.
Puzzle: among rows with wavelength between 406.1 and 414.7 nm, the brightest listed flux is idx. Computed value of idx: 14.13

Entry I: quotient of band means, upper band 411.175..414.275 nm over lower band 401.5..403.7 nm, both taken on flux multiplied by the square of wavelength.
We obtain 1.11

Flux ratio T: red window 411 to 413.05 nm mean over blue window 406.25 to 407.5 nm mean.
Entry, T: 1.0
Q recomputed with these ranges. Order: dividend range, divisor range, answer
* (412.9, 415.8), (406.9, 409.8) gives 1.06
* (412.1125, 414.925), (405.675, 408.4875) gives 1.05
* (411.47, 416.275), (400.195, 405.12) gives 1.07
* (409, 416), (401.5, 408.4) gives 1.03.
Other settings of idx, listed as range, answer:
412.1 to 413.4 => 13.3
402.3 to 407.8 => 14.92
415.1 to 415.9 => 12.26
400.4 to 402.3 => 13.8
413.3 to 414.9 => 13.71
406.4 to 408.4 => 13.68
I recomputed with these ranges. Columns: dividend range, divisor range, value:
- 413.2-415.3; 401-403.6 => 1.06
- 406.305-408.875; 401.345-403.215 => 1.02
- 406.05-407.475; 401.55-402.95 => 1.04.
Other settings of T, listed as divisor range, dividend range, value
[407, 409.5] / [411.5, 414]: 1.07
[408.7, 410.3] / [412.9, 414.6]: 1.09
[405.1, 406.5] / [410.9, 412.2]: 1.00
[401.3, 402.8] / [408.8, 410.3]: 0.88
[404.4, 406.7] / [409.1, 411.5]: 0.89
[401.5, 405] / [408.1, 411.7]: 0.99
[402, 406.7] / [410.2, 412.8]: 1.01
